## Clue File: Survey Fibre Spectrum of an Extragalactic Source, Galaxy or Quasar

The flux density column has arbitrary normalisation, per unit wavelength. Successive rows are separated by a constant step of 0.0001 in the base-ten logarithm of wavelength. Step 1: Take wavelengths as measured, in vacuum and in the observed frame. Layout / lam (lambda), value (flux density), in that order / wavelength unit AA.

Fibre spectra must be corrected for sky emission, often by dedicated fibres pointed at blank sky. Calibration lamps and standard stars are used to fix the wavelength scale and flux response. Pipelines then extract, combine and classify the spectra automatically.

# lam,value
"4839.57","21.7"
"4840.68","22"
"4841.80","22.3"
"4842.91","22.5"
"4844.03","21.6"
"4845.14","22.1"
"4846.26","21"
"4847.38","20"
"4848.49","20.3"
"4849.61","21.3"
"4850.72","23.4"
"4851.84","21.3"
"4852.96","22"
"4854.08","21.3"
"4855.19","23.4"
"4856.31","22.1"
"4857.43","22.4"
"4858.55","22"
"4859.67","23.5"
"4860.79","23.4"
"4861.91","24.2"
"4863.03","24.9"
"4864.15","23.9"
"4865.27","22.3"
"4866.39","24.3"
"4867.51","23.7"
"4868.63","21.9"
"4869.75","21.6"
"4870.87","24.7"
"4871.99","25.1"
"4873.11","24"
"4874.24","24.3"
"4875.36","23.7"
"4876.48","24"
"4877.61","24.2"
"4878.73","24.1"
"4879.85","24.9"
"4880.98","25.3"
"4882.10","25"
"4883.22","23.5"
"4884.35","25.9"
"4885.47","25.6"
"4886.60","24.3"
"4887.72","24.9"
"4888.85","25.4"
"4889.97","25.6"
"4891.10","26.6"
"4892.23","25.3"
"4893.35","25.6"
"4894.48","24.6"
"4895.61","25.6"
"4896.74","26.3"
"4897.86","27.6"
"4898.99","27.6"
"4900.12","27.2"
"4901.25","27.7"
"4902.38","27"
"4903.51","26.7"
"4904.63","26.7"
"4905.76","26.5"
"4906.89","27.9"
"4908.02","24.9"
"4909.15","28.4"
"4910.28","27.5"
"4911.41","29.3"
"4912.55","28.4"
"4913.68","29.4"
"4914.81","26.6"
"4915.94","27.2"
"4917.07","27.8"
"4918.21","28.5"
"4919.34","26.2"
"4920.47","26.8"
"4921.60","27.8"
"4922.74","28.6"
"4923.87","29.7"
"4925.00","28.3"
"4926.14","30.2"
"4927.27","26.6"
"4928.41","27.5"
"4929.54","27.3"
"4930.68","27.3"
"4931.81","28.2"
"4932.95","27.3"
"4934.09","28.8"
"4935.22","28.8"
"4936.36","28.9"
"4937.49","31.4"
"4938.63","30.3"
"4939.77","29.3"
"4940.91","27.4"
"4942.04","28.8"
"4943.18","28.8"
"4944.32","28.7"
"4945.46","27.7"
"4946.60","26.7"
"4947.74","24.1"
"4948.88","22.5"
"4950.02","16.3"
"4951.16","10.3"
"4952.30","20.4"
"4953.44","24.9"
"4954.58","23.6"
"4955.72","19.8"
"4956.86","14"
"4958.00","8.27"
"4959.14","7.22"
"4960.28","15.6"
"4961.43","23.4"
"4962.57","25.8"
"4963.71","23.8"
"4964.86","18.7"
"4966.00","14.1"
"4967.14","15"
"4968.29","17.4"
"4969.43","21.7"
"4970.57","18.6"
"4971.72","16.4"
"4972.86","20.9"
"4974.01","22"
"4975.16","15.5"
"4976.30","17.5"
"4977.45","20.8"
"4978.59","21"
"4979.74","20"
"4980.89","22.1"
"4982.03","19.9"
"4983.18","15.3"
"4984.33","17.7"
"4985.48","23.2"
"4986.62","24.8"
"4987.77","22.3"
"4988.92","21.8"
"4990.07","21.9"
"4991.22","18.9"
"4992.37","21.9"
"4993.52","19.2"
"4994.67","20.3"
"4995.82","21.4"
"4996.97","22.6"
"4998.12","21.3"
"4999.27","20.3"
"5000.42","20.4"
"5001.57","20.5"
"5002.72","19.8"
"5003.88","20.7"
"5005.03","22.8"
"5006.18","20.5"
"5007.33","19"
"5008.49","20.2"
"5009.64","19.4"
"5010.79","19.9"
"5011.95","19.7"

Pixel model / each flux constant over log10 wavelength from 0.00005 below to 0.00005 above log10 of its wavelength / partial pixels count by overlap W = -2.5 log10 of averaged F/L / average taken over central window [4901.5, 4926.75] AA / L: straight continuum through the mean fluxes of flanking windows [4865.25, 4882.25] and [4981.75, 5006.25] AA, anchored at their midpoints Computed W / -0.21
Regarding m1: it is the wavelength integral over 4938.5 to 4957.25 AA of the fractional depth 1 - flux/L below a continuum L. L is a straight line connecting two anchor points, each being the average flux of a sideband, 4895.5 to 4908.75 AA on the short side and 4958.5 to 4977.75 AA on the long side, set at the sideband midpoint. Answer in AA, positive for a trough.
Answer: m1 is -2.3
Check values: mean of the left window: 26.9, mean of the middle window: 23.7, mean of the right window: 18.4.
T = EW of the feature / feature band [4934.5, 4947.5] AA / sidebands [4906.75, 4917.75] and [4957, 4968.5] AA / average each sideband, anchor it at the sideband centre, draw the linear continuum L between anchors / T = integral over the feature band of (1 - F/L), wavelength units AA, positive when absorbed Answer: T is -4.34 AA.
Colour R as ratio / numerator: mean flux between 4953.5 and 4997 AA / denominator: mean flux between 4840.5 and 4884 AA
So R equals 0.84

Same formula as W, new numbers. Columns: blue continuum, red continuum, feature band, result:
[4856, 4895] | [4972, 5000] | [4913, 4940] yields -0.25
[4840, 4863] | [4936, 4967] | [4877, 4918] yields -0.19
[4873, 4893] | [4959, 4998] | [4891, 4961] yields -0.14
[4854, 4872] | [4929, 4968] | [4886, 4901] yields -0.12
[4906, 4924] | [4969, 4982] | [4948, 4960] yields 0.32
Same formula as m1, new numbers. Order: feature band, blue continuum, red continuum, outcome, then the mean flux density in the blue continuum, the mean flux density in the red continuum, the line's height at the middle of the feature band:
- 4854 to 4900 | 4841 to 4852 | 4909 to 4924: -0.1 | 21.6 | 27.9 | 24.4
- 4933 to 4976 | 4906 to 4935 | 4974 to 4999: 4.3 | 27.9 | 20.5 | 24.1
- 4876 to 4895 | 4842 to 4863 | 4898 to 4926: 0.2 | 22.2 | 27.6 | 25.2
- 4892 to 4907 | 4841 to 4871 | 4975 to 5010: -3.3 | 22.5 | 20.5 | 21.8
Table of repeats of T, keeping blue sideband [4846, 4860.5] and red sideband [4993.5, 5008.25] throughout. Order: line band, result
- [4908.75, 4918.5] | -3.0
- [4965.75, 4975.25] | 1.2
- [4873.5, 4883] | -1.2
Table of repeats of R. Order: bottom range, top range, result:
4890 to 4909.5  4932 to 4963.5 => 0.88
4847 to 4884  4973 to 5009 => 0.88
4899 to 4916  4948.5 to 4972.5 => 0.66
